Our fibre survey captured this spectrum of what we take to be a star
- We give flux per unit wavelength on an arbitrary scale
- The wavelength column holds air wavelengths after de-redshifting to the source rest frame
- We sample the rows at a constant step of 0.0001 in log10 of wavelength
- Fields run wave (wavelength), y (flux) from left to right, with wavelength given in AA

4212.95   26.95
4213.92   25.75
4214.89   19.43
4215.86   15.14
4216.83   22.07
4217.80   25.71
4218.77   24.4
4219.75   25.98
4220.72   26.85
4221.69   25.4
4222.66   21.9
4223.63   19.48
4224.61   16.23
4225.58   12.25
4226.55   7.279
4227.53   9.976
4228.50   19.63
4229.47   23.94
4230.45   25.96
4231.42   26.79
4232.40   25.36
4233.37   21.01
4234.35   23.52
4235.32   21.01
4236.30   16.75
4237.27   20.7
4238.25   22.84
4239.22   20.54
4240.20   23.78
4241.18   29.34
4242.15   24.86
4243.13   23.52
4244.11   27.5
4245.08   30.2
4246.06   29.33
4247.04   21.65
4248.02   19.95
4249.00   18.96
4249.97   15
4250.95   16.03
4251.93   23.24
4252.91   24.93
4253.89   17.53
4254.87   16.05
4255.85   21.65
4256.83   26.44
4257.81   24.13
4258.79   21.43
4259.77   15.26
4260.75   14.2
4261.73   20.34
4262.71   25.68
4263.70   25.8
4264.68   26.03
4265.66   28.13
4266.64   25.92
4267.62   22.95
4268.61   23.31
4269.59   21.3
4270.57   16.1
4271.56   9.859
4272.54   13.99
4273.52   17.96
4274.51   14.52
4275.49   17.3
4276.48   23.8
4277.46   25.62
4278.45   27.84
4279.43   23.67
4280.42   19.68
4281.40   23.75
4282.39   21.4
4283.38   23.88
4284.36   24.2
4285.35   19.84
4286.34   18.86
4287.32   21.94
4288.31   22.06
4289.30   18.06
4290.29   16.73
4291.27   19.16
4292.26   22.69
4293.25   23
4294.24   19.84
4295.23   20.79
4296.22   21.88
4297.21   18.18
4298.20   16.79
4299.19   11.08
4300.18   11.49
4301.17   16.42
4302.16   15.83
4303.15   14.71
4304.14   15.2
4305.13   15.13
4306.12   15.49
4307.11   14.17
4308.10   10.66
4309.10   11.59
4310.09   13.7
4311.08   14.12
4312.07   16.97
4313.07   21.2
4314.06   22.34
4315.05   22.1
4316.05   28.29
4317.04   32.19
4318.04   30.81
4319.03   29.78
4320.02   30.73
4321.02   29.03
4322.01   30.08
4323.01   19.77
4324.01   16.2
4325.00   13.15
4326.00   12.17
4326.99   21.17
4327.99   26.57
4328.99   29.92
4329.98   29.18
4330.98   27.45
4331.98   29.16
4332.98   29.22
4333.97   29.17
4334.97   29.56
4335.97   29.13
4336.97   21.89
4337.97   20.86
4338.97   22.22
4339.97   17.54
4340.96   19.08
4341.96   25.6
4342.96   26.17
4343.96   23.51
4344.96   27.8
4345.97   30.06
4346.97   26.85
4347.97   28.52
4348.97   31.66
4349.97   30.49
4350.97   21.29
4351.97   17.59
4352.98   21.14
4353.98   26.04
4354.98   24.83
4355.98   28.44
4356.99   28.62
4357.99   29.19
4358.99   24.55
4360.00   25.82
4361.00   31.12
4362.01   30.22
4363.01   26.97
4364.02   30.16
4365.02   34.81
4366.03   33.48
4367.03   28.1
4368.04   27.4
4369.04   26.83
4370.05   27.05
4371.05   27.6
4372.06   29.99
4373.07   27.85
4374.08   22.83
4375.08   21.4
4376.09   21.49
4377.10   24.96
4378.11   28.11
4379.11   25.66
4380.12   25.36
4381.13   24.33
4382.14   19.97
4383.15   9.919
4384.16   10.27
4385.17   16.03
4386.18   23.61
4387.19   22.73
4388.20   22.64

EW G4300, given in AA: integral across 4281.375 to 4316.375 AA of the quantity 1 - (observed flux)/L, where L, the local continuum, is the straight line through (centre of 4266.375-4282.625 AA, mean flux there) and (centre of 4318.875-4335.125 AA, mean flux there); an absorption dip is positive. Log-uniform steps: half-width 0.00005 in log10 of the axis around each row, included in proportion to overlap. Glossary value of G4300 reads 6.6 AA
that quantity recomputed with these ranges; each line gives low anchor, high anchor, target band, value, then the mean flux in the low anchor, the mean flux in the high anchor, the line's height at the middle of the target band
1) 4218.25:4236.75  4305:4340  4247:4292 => 1.7 AA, 20.7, 22.7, 21.6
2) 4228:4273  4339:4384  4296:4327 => 6.5 AA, 22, 25.8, 24.1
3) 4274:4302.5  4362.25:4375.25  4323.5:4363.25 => 0.7 AA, 20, 28.3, 25.7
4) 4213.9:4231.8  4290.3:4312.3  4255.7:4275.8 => -2.5 AA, 20.6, 16.3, 18.2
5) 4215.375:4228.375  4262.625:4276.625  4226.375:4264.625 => -3.3 AA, 19.4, 20.6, 20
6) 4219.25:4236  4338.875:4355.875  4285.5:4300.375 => 2.6 AA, 20.7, 24.9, 23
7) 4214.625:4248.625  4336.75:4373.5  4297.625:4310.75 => 5.7 AA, 22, 26.6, 24.7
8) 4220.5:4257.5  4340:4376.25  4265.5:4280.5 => 1.5 AA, 21.5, 26.7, 23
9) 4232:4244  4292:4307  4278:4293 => -2.6 AA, 22.9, 17.1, 18.4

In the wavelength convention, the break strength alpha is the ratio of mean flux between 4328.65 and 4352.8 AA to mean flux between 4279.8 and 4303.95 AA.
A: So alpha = 1.3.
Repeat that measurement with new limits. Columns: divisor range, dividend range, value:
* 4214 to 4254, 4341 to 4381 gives 1.24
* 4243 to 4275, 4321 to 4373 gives 1.23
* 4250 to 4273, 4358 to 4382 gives 1.31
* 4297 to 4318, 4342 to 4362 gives 1.53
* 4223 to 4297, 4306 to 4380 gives 1.18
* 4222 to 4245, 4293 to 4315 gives 0.77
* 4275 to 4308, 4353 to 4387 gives 1.32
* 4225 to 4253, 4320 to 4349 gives 1.16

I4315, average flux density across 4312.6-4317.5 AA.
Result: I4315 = 25.2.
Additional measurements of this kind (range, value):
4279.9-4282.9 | 21.6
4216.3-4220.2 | 24.4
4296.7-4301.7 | 14.8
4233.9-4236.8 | 20.4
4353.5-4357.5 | 27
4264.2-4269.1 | 25.3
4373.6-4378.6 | 23.8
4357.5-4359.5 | 26.8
